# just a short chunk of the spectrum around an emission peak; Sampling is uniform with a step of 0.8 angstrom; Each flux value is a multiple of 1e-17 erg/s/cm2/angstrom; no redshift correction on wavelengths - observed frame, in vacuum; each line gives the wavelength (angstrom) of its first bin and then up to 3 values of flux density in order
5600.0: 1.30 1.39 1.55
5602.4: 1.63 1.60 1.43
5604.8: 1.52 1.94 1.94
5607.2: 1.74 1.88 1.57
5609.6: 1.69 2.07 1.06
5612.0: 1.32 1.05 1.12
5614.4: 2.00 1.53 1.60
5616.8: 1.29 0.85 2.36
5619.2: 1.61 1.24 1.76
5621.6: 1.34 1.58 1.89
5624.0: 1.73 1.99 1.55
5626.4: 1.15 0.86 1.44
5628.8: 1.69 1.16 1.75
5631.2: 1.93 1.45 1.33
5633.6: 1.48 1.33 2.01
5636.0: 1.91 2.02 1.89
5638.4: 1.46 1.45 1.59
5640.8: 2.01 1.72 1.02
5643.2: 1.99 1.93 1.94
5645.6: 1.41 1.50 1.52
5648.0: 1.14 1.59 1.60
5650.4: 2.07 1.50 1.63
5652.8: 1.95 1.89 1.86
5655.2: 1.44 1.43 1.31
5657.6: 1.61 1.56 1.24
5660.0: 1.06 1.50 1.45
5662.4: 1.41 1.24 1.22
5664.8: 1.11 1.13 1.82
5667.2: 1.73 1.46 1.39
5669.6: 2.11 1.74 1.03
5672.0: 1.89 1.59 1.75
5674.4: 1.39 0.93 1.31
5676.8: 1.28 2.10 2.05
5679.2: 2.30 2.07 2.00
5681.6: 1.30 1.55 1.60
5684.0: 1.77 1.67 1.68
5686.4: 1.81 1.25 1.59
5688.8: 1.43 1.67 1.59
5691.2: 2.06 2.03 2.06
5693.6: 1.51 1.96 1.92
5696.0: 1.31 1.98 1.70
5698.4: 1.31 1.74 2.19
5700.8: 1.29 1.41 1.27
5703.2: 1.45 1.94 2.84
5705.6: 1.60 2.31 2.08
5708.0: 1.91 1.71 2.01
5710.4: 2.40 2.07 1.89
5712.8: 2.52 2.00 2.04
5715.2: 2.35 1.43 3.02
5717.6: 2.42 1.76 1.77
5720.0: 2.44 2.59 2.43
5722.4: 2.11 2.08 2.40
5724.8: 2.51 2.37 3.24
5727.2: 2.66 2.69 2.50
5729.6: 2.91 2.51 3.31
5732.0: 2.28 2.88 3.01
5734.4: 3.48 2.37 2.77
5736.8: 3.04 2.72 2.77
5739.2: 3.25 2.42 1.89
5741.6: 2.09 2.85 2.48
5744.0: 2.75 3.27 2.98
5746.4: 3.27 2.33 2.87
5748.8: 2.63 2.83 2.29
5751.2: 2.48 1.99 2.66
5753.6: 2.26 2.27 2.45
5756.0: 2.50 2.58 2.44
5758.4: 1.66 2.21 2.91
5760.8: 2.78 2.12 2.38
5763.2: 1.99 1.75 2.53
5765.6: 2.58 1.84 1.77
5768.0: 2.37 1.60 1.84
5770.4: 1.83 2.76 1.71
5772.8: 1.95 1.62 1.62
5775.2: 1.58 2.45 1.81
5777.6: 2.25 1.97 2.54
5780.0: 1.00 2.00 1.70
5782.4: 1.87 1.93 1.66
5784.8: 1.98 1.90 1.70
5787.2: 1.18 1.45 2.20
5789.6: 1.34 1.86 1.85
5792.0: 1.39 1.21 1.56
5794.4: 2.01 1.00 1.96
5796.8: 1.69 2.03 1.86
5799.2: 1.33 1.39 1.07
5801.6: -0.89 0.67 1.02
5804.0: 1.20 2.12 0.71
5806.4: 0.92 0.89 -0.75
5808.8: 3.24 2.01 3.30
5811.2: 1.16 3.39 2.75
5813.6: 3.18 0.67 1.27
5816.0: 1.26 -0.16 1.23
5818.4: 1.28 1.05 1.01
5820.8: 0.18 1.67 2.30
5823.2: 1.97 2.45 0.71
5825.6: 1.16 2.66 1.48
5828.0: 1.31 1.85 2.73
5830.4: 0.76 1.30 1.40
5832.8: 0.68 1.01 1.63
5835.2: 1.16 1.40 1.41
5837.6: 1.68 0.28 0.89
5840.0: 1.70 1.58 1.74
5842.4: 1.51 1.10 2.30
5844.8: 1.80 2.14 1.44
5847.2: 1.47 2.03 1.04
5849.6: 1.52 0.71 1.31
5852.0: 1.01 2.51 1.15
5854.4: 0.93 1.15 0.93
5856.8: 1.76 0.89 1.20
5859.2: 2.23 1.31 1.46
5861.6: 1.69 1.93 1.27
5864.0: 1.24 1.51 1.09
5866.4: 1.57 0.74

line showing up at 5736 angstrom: Mg II 2798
